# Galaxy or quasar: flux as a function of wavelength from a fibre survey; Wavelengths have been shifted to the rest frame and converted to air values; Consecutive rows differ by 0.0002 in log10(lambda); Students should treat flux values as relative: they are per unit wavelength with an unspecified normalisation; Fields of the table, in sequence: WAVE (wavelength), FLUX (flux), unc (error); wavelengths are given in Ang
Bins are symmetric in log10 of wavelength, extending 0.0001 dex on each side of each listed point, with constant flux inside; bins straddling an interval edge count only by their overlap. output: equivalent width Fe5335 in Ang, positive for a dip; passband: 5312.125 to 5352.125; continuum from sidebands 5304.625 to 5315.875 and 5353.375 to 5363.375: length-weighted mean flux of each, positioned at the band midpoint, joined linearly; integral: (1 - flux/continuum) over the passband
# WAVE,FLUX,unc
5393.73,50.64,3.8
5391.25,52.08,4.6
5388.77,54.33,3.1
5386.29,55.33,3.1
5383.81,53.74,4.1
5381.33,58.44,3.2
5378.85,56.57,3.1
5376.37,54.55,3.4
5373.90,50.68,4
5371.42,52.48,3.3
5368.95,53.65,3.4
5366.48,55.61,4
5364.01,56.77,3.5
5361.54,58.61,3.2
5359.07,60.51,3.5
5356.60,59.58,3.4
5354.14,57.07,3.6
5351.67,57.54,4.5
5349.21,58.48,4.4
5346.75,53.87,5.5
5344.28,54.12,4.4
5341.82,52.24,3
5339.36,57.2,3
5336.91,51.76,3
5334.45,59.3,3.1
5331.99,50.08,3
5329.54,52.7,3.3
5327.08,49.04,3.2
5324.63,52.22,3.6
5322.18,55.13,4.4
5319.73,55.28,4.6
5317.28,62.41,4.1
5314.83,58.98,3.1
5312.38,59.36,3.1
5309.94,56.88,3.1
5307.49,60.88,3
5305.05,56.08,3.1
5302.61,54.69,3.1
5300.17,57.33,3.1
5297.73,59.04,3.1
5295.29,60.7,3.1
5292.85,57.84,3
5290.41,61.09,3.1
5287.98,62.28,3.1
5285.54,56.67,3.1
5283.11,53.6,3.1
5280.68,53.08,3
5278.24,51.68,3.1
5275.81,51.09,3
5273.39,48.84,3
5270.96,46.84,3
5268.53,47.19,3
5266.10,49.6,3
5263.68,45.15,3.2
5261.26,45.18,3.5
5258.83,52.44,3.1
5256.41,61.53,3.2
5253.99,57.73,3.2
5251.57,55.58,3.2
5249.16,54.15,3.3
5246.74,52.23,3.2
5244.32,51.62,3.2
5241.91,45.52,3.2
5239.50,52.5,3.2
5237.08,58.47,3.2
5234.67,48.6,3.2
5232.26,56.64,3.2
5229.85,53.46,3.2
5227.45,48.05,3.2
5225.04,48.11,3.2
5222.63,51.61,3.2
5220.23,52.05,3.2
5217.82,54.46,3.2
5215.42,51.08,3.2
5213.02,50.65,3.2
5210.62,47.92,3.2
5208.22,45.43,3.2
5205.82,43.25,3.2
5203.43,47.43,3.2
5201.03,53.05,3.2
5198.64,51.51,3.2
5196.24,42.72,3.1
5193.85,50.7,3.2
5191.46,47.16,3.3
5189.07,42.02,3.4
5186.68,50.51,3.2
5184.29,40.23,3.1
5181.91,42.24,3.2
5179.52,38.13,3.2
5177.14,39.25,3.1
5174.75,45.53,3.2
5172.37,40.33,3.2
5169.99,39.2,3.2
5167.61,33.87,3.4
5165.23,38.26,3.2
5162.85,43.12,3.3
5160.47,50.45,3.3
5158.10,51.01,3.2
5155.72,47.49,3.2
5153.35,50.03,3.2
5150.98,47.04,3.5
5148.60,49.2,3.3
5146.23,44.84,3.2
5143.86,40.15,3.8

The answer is 2.5 Ang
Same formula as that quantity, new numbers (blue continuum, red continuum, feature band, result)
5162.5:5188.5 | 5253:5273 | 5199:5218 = -1.89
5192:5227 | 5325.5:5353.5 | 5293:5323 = -2.87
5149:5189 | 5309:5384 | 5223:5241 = -1.59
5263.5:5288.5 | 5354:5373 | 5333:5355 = -0.06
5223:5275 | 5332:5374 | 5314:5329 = -0.23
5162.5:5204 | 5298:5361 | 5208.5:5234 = -2.32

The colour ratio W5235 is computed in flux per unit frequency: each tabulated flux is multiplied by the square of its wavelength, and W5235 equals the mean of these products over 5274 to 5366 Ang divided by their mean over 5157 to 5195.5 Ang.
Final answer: 1.38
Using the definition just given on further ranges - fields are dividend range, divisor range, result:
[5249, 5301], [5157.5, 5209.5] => 1.26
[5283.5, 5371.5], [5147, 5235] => 1.27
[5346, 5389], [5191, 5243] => 1.18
